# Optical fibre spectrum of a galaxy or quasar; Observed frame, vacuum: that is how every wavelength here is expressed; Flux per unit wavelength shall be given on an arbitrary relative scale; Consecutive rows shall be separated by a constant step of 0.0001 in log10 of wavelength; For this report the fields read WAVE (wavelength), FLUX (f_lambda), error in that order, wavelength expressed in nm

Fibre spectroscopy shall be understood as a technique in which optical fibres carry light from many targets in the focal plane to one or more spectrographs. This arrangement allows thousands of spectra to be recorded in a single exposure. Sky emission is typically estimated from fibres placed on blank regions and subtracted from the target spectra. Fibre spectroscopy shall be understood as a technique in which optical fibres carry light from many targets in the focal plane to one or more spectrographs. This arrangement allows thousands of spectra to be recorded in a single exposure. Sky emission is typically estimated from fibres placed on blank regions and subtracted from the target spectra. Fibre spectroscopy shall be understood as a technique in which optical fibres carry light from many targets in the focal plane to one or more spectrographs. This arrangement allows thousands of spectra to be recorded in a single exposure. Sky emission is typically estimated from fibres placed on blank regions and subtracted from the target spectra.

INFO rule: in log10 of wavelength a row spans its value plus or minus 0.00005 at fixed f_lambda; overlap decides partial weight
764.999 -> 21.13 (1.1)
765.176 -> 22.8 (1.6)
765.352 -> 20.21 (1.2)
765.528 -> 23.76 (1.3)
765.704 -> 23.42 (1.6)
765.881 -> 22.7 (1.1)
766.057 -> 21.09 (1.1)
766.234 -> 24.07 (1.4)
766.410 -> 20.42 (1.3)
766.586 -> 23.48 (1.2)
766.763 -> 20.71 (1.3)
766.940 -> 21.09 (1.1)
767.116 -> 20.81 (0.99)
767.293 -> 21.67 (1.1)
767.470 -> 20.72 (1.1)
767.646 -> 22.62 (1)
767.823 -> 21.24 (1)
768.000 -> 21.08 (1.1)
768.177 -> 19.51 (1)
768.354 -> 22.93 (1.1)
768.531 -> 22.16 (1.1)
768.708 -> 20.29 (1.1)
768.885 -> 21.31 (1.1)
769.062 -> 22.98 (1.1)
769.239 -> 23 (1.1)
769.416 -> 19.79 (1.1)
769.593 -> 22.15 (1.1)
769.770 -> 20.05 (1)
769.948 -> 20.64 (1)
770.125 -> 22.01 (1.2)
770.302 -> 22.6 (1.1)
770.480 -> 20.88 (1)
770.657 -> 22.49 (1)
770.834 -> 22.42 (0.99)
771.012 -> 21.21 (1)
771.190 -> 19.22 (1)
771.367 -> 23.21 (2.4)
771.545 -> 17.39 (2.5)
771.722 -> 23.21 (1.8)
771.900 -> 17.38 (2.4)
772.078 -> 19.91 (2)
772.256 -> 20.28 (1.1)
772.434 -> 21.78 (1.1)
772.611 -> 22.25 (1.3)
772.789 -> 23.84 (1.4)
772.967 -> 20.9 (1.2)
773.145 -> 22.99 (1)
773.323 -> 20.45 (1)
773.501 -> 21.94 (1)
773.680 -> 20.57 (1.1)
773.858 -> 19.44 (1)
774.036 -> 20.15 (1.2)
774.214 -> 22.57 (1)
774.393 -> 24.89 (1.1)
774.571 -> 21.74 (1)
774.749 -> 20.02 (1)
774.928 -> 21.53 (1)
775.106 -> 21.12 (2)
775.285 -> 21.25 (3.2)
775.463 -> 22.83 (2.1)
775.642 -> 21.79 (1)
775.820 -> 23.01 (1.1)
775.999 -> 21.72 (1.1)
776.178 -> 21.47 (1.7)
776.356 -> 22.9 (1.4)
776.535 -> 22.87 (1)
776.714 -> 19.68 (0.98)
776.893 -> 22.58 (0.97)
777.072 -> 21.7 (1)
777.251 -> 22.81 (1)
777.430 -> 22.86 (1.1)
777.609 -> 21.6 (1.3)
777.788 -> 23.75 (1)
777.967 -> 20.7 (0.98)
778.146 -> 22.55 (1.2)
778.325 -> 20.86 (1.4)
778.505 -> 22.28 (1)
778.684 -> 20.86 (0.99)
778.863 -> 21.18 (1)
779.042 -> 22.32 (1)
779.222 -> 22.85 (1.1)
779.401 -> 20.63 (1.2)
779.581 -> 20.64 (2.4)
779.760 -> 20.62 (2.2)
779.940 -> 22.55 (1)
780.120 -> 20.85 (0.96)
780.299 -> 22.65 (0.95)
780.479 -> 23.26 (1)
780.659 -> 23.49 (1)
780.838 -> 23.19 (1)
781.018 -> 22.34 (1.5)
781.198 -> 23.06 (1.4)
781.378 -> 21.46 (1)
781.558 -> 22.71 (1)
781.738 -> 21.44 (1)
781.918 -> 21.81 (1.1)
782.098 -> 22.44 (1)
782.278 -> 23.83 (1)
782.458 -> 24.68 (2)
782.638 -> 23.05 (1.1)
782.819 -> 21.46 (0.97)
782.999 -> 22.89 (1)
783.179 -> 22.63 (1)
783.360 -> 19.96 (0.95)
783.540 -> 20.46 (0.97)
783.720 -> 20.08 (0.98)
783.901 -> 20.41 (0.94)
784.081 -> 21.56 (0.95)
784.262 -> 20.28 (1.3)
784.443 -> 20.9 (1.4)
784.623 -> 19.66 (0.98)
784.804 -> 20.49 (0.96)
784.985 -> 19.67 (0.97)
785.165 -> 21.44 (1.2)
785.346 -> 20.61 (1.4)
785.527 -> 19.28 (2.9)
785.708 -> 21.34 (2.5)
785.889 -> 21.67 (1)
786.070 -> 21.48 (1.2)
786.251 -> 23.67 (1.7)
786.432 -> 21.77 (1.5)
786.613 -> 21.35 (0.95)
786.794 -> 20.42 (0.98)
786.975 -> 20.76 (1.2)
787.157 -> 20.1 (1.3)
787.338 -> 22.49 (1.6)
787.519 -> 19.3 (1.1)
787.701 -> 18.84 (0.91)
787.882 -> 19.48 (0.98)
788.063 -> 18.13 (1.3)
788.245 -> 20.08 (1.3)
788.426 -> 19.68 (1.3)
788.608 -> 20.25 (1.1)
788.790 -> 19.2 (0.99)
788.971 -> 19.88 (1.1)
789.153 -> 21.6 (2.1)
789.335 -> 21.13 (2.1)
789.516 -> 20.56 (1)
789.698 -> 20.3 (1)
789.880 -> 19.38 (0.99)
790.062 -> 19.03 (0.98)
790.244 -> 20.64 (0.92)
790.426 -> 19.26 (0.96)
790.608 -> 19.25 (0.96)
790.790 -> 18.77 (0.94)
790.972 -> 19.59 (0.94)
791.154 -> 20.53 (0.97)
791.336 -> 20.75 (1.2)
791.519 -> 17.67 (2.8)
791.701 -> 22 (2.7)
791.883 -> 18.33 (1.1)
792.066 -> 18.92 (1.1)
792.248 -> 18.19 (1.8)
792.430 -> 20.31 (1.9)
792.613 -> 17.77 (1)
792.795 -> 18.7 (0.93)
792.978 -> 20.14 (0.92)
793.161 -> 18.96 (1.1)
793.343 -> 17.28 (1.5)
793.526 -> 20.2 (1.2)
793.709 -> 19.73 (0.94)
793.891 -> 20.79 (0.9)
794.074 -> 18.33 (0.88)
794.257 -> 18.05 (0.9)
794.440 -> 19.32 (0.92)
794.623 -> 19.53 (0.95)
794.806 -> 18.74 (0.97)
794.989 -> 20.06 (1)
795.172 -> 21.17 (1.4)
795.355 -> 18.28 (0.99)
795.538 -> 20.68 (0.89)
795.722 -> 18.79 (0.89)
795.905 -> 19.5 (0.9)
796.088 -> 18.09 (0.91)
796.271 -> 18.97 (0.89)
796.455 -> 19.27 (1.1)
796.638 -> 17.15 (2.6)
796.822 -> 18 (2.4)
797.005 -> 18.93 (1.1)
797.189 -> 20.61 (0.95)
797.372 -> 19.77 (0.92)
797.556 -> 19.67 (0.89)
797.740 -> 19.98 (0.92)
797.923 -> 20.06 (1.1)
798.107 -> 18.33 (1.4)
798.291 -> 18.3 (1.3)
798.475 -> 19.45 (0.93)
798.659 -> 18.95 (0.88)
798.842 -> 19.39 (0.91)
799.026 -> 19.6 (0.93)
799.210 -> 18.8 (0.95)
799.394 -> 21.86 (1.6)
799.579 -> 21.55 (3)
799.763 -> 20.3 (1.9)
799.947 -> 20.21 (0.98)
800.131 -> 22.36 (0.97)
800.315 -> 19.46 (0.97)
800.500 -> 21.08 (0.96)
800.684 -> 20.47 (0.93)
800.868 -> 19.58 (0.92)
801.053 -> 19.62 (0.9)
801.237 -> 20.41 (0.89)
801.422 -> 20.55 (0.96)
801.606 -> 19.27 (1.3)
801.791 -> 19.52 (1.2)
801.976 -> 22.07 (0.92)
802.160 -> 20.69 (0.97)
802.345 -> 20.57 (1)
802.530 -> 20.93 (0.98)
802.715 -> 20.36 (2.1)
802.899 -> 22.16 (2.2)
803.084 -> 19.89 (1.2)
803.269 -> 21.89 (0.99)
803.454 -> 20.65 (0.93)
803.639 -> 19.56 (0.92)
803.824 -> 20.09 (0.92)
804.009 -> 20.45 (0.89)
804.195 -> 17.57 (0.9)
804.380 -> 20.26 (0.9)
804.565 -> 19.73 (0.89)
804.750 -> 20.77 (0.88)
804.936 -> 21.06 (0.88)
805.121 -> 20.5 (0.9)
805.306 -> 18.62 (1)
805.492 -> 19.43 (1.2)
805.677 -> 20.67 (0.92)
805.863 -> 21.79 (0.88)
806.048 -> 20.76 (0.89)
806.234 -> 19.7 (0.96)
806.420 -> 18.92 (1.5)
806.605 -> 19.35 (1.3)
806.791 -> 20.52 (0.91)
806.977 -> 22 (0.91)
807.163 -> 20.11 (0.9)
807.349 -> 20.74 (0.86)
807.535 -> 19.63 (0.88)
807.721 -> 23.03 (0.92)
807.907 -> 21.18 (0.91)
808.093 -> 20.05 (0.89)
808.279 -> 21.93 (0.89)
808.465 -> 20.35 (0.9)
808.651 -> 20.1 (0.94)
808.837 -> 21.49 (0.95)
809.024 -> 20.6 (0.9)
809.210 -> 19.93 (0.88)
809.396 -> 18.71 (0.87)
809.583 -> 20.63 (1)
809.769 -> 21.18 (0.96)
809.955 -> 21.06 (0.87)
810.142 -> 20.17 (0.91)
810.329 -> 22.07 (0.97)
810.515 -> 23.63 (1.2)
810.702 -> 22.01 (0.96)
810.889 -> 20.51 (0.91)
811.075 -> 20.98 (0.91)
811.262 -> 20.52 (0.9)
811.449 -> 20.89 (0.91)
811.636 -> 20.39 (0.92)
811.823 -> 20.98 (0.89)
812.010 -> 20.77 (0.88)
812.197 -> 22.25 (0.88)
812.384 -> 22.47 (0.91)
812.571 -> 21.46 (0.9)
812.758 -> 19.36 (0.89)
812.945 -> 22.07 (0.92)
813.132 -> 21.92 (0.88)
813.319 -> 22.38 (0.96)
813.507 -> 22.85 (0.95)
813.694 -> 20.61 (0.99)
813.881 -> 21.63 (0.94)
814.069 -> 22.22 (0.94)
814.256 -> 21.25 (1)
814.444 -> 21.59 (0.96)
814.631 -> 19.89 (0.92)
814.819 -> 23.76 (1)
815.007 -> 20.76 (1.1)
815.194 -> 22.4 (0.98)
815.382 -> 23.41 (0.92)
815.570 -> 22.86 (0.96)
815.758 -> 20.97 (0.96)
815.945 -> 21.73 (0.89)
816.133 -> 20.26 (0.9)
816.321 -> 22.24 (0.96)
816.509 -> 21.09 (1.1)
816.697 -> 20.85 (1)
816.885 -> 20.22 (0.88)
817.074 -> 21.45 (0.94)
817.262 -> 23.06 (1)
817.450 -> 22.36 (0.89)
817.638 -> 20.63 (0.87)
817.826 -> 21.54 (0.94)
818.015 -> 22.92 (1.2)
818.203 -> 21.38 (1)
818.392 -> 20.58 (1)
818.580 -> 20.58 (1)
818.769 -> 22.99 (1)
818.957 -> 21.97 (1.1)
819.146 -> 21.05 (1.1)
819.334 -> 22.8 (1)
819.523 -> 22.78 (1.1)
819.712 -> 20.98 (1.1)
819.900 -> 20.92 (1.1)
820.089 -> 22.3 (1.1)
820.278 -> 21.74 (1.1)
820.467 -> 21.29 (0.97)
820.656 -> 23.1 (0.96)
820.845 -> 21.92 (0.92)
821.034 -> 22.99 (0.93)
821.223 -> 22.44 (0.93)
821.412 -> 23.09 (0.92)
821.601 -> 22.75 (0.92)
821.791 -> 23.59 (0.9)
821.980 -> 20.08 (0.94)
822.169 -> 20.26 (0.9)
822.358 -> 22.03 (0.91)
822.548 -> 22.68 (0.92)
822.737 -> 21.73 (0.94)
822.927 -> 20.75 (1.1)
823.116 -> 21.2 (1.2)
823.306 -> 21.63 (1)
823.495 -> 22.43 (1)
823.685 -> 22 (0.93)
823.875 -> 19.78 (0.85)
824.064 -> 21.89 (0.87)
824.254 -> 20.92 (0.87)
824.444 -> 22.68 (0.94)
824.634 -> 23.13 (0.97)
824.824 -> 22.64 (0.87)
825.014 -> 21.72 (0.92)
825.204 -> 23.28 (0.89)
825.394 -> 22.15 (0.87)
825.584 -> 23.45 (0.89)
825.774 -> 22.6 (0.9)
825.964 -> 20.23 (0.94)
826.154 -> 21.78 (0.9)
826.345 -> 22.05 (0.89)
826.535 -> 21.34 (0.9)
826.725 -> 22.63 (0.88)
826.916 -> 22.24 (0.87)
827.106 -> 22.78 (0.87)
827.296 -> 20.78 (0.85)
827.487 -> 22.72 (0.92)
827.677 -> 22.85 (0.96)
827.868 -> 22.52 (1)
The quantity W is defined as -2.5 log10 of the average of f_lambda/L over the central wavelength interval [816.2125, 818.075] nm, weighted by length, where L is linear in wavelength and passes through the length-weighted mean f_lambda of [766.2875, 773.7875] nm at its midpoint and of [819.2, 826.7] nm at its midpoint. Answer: 0.02 mag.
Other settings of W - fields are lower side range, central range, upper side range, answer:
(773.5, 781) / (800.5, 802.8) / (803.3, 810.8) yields 0.022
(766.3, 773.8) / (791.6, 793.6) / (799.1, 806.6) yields 0.082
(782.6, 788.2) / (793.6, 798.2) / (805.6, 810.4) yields 0.079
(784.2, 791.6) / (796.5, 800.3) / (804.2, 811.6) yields 0.043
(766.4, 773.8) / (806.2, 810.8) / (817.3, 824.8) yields 0.049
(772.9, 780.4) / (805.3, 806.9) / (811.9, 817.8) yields 0.083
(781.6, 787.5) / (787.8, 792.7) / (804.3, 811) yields 0.081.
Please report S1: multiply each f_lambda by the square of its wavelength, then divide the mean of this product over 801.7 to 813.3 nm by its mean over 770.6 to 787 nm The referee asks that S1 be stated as 1.0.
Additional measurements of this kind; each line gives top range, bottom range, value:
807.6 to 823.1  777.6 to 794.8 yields 1.12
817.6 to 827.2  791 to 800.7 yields 1.20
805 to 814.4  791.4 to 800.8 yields 1.11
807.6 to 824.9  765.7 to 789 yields 1.11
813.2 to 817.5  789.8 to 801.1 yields 1.17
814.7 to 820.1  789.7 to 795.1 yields 1.20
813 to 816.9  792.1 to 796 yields 1.19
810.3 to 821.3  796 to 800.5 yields 1.16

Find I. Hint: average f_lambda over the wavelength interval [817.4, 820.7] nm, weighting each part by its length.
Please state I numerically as 21.7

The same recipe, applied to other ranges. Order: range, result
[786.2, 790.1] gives 20.3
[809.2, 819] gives 21.5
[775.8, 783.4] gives 22.1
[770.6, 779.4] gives 21.6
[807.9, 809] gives 20.8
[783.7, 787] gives 20.9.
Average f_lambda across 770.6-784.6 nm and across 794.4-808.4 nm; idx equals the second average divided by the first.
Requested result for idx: 0.92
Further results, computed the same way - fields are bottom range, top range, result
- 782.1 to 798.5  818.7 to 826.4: 1.10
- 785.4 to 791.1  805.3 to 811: 1.02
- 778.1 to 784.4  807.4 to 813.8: 0.96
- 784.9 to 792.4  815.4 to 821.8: 1.08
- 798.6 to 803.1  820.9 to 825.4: 1.08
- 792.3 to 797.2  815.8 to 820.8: 1.13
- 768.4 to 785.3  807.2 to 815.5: 0.98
